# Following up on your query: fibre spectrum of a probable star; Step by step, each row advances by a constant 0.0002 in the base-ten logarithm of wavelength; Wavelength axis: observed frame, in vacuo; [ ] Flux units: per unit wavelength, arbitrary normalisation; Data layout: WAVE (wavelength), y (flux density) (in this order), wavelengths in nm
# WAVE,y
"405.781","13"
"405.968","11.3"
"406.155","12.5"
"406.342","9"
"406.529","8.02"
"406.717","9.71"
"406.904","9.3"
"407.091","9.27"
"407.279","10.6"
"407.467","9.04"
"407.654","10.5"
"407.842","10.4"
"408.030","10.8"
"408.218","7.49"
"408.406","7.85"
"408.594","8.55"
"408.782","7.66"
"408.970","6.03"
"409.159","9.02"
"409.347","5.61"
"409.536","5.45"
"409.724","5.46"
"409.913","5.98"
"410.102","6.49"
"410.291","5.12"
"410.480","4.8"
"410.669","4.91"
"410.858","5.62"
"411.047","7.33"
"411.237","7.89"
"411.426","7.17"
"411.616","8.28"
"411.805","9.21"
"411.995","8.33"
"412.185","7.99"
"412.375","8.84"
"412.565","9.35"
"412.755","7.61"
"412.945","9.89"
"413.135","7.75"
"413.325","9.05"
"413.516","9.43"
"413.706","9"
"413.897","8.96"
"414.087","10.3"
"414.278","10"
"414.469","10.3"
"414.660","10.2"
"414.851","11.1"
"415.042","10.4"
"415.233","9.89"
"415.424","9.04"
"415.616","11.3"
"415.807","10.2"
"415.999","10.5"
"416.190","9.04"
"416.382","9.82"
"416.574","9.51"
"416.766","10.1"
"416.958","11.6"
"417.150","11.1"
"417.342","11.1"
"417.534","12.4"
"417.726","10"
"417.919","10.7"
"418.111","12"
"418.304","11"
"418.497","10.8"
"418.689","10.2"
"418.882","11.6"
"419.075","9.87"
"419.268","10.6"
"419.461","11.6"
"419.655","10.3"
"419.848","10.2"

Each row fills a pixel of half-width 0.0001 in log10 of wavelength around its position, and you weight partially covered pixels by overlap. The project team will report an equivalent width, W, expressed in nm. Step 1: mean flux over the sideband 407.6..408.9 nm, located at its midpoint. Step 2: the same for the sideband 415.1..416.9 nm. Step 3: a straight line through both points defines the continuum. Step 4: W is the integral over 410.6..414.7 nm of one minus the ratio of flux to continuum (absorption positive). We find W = 0.44 nm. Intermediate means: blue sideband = 8.94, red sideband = 9.98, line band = 8.52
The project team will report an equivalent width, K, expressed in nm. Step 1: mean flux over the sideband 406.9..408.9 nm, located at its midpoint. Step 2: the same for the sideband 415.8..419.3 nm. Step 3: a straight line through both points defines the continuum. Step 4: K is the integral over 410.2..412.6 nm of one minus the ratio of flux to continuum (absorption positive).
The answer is 0.61 nm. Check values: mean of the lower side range 9.18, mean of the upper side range 10.7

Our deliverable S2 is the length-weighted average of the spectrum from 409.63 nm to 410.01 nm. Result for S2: 5.72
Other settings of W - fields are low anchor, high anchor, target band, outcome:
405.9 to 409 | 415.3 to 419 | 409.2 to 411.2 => 0.799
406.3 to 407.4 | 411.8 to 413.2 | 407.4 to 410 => 0.362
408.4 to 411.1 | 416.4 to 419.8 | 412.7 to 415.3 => -0.291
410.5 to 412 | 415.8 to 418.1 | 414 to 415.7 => -0.177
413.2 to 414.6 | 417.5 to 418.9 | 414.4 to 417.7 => -0.052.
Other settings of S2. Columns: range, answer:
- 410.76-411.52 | 6.99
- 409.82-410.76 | 5.46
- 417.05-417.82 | 11.2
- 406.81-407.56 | 9.55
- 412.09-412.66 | 8.72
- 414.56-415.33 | 10.4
